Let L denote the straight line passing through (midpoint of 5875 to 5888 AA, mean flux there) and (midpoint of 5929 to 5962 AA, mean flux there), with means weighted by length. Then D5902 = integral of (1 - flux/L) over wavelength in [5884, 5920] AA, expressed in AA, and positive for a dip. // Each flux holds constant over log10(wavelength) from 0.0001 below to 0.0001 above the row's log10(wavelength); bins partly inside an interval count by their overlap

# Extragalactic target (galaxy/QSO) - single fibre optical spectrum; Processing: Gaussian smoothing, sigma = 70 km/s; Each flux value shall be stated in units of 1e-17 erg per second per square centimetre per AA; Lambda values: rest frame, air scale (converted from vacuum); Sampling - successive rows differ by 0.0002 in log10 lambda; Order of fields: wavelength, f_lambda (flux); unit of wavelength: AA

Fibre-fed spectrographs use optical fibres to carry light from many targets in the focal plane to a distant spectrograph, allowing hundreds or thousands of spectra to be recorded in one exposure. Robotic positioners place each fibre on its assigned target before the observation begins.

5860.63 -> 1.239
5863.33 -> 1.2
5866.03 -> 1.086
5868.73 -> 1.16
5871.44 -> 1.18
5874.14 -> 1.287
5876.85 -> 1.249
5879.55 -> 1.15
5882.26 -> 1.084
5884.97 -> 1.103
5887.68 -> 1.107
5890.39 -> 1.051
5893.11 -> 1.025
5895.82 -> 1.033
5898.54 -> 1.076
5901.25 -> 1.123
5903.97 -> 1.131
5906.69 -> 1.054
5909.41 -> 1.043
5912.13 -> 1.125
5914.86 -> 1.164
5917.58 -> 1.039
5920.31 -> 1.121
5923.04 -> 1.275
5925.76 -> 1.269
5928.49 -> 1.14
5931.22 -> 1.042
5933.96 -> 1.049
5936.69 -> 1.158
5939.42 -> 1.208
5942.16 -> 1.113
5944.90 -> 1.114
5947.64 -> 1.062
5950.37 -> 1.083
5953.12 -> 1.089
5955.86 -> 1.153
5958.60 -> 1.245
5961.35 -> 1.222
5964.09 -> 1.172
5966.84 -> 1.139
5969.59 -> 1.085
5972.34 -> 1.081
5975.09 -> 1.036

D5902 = 1.8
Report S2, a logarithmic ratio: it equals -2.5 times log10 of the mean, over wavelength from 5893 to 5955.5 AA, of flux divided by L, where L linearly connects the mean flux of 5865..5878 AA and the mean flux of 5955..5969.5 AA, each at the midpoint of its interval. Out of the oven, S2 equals 0.07 mag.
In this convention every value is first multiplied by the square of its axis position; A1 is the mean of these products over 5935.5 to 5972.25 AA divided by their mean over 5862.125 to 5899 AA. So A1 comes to 1.04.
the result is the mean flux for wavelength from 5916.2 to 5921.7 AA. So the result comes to 1.08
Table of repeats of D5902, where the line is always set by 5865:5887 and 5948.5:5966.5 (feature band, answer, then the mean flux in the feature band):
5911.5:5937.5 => 0.5 AA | 1.14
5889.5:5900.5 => 1.0 AA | 1.05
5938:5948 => 0.2 AA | 1.13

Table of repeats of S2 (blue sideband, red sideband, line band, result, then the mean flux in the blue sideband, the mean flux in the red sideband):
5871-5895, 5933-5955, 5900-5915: 0.02 mag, 1.13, 1.11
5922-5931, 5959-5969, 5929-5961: 0.06 mag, 1.2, 1.18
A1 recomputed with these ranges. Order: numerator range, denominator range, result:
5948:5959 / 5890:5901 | 1.09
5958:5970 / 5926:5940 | 1.05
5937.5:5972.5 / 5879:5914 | 1.07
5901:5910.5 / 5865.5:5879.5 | 0.92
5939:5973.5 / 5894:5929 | 1.03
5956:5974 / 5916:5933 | 1.02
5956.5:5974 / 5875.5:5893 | 1.06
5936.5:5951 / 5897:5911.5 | 1.05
